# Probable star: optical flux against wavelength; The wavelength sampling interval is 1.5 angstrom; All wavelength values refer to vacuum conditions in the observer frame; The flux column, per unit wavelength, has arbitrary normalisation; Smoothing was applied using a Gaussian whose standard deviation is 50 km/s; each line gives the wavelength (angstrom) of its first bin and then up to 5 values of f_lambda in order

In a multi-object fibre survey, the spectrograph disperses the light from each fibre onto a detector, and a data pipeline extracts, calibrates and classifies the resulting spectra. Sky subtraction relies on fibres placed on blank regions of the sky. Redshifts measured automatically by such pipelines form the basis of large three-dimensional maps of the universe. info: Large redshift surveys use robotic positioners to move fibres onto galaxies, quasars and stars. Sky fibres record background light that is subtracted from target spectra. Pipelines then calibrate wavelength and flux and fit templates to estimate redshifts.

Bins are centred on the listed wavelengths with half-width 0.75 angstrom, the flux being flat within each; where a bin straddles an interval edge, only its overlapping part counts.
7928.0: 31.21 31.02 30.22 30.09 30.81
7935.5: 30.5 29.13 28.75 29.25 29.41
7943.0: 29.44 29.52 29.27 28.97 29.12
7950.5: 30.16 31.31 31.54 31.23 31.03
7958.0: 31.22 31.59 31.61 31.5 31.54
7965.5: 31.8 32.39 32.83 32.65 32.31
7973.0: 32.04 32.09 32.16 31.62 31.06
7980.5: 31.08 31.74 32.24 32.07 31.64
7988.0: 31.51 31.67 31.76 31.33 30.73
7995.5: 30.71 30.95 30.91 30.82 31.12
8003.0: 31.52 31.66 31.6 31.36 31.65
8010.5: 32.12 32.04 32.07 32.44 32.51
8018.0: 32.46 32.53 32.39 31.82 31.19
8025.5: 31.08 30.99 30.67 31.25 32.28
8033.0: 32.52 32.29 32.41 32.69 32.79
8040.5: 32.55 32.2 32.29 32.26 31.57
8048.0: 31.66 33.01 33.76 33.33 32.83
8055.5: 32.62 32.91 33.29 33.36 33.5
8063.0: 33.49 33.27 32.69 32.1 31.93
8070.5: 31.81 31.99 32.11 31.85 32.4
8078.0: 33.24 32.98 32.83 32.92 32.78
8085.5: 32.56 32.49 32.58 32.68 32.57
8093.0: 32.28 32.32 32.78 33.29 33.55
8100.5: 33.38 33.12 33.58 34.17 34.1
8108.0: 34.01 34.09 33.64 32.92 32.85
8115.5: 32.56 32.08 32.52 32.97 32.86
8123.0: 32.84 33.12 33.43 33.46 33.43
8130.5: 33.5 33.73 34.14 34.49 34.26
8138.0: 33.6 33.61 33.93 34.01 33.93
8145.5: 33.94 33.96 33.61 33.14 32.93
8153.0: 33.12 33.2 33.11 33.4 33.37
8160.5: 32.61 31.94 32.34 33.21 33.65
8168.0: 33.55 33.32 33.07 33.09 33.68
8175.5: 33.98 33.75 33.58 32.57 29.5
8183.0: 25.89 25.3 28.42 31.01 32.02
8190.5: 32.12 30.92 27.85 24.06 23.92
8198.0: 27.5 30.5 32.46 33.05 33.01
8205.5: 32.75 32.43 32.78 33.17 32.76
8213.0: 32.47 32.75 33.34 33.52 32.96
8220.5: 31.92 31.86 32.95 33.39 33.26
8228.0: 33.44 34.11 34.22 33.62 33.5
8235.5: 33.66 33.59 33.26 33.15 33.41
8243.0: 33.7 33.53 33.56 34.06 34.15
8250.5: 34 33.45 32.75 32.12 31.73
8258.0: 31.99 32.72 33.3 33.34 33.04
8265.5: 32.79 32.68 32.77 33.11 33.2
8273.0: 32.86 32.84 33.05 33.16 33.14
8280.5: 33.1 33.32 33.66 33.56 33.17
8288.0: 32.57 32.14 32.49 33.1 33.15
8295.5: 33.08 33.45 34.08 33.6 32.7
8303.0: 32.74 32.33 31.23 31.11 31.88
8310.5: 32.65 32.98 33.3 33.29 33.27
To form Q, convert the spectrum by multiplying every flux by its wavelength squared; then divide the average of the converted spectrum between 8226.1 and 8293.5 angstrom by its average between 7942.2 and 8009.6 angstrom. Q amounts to 1.1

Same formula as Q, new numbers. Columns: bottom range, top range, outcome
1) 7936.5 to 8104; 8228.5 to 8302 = 1.11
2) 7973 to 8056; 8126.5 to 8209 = 1.05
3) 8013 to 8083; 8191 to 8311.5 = 1.06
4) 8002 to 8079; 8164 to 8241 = 1.03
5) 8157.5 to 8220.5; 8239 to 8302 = 1.07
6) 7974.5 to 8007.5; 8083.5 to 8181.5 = 1.10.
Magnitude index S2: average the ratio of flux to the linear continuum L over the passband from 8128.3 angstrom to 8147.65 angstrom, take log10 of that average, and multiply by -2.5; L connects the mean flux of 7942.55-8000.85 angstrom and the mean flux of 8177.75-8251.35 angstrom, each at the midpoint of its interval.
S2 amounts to -0.07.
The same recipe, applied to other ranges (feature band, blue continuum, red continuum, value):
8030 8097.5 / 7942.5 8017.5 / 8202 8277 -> -0.02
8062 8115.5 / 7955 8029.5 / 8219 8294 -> -0.02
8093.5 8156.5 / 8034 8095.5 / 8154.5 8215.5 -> -0.04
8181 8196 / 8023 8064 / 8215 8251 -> 0.16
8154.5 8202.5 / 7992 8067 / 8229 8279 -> 0.06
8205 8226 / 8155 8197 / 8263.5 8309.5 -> -0.03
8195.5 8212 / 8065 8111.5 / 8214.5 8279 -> 0.06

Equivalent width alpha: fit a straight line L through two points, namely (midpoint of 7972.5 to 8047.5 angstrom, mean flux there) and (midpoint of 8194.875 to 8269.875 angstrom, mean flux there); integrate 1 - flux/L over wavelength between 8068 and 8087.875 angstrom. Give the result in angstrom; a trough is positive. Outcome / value -0.3 angstrom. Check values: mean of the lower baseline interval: 31.8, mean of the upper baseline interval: 32.6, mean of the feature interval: 32.4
